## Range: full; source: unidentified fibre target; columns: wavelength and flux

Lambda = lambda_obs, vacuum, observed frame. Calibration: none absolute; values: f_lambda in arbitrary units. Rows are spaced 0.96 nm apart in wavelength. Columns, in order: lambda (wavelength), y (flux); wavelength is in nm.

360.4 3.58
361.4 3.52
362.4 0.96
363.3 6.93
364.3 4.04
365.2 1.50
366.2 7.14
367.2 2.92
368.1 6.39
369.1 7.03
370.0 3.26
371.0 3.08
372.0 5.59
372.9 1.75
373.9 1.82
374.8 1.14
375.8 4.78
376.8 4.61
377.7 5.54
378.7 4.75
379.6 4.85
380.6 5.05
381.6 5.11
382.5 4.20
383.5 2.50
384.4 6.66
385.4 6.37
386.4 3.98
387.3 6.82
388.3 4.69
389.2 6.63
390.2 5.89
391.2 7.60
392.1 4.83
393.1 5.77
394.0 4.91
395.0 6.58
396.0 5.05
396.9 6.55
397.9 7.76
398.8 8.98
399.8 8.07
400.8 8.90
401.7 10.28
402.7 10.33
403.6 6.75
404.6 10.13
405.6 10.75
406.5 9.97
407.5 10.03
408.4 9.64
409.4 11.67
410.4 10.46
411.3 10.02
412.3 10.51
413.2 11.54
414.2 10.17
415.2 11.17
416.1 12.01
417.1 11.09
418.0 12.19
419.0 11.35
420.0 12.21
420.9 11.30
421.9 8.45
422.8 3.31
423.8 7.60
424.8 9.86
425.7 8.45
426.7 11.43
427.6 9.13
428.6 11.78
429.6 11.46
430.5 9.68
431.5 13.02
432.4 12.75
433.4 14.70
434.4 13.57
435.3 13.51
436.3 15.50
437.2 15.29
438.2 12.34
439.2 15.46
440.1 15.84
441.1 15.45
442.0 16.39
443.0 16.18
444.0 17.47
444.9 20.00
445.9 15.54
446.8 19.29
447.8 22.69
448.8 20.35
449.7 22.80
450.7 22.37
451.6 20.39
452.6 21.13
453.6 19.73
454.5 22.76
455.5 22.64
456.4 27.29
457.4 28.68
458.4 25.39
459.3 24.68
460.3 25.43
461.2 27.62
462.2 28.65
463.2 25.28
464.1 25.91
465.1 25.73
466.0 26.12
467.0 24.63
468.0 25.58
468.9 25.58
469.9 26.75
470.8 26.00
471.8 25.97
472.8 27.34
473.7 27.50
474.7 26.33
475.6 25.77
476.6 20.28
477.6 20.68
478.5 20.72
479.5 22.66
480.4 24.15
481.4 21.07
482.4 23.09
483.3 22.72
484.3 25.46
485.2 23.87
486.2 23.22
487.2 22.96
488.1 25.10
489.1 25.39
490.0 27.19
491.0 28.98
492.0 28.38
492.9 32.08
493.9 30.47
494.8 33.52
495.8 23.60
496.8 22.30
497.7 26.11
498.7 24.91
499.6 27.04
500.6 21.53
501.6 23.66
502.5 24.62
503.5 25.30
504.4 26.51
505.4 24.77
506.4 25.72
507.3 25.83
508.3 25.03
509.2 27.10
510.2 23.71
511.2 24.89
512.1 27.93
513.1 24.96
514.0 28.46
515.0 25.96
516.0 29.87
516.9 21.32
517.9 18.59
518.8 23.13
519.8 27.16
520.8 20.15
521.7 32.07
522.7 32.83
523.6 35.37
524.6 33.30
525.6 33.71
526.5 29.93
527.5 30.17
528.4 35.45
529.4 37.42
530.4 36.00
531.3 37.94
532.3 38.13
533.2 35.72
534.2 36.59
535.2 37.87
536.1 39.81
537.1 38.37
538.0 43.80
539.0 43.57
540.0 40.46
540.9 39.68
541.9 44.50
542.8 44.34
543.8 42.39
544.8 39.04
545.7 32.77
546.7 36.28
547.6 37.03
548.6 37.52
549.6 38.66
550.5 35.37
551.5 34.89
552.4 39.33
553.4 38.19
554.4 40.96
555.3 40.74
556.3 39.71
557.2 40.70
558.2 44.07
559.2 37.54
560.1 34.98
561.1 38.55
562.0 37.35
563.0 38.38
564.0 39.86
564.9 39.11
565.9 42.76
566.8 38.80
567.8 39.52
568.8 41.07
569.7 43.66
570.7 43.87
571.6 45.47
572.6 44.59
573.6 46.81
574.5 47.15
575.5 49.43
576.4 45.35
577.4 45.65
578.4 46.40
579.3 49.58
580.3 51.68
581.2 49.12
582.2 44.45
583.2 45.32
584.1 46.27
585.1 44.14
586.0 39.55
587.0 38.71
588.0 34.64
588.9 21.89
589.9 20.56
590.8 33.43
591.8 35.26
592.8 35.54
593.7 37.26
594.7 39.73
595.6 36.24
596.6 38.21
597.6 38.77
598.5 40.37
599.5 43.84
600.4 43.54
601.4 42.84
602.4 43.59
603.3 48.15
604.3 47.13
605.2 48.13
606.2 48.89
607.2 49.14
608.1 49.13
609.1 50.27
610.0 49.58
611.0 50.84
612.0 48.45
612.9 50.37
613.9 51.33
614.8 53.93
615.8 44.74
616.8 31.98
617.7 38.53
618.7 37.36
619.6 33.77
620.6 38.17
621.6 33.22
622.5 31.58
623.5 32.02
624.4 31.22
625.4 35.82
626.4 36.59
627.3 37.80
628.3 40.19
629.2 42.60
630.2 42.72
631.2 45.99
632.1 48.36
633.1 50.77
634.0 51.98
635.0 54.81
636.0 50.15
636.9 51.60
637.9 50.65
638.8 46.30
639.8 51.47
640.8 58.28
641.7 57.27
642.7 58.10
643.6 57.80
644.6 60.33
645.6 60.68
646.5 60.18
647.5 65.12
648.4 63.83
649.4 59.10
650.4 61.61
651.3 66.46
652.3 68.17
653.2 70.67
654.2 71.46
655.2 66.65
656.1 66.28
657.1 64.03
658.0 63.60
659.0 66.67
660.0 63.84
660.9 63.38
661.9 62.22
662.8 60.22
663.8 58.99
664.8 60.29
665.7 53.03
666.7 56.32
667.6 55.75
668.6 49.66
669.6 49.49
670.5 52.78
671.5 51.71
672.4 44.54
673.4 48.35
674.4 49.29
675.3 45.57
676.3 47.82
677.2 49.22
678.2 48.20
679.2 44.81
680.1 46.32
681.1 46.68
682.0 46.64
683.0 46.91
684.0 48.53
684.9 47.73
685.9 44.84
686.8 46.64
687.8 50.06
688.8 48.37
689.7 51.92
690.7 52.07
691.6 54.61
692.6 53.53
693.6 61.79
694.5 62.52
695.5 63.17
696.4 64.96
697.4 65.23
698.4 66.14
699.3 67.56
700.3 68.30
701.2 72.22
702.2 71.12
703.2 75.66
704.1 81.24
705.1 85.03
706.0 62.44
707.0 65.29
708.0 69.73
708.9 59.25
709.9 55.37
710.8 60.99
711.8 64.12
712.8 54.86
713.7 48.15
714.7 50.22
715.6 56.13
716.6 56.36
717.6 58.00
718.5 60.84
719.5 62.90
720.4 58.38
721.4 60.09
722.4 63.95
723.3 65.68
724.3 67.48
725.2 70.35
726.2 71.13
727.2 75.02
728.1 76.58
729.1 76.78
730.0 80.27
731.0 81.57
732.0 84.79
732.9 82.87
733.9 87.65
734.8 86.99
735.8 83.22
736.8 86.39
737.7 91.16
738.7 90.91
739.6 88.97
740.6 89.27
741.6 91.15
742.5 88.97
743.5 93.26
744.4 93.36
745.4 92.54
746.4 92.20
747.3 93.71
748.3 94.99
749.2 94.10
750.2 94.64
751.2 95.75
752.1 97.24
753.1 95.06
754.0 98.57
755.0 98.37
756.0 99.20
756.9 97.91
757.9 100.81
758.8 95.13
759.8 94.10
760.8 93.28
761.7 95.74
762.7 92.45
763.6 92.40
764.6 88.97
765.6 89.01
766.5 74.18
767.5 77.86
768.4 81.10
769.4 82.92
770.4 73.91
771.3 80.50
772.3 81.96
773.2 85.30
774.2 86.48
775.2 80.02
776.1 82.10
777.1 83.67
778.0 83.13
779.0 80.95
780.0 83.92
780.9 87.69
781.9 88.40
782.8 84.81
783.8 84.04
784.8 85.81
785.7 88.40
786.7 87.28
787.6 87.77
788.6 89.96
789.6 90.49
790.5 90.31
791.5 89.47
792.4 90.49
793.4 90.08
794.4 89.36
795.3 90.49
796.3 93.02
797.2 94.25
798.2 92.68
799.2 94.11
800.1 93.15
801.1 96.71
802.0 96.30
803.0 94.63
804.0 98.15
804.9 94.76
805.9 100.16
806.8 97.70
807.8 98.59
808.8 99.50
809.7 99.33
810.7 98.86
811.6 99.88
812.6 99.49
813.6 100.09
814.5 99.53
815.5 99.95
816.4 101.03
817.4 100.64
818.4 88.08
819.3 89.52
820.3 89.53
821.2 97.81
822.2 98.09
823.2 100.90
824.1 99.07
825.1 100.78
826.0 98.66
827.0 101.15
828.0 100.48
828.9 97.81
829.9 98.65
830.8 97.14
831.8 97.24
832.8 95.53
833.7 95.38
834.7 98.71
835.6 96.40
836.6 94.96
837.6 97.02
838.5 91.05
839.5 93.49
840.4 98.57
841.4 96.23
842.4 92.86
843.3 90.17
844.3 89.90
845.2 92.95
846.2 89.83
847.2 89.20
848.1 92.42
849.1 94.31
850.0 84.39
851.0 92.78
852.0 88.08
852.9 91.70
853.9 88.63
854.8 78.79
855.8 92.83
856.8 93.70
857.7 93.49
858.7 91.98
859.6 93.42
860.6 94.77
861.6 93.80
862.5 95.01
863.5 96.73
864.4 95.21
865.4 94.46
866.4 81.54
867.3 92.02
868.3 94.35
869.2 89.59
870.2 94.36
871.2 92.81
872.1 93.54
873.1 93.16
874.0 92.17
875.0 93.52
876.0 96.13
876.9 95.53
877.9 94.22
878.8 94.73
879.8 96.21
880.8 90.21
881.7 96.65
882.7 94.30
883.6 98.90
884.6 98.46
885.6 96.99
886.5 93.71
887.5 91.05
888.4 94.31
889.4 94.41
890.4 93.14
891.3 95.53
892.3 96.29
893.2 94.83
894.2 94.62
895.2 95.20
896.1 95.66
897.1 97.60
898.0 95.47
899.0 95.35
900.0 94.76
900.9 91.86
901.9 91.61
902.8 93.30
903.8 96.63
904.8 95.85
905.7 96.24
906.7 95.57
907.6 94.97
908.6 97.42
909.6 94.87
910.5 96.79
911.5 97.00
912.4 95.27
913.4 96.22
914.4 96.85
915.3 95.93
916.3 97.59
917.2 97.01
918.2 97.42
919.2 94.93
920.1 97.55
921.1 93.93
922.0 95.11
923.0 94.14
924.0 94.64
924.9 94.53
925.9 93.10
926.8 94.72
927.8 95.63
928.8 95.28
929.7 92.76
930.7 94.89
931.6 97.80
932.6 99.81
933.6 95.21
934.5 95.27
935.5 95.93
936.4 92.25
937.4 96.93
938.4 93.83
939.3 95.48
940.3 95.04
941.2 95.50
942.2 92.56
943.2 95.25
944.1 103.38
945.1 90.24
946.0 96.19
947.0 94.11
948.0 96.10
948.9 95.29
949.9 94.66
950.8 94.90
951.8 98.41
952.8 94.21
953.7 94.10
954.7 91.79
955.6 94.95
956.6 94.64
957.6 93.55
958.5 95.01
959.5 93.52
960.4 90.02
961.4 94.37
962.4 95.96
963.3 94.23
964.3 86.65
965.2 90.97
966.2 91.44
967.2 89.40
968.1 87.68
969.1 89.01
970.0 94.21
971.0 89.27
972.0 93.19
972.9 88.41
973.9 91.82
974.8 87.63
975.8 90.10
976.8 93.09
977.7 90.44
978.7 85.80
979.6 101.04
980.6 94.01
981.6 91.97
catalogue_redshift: 0.00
